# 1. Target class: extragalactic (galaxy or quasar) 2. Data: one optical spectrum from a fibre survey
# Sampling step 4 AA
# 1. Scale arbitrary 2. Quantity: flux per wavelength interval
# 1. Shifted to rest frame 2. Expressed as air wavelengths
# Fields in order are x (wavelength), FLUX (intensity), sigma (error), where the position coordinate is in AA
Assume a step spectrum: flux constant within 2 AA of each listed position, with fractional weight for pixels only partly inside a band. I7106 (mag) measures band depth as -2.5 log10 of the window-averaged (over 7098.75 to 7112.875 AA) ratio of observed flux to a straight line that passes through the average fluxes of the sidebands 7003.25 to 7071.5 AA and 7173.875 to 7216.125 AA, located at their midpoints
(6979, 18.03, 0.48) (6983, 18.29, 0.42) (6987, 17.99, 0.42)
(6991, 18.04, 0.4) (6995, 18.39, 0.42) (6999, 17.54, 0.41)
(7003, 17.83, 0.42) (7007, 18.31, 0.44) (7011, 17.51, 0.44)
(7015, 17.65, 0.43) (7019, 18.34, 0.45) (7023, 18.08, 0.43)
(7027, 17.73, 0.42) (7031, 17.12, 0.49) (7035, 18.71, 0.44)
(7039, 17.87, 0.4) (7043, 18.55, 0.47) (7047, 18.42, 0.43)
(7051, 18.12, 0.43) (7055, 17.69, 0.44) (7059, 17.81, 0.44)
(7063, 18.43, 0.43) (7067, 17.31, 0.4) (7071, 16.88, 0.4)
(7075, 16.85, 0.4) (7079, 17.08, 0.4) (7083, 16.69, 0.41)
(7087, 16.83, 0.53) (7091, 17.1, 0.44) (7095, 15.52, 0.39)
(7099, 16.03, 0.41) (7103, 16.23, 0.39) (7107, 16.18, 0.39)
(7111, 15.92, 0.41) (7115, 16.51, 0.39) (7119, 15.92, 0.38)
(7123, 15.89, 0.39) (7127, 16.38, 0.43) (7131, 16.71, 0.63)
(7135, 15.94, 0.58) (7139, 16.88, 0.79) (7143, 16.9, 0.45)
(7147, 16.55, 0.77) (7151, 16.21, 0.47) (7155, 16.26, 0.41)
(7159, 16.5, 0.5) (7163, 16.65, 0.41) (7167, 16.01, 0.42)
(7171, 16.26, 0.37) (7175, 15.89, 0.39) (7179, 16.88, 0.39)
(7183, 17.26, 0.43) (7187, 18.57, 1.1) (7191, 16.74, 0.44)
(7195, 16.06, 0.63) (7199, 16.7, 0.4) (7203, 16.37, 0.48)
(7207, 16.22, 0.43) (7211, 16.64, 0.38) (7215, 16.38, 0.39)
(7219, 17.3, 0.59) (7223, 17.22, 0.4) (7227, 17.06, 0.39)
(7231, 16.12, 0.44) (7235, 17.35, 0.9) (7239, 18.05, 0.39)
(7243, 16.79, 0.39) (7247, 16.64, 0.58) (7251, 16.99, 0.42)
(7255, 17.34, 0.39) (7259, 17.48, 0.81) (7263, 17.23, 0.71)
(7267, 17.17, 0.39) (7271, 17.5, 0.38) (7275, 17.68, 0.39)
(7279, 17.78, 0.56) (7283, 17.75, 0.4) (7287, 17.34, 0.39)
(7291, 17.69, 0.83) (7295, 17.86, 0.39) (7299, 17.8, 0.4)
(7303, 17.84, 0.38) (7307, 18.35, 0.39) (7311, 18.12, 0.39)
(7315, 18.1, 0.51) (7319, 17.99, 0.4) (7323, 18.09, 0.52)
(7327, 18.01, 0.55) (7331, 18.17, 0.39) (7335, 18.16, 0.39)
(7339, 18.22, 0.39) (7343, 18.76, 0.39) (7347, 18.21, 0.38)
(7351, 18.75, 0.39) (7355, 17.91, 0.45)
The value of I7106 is 0.08 mag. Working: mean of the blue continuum 17.9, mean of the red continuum 16.7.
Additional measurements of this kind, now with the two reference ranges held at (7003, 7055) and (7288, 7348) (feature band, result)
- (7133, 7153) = 0.10 mag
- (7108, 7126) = 0.12 mag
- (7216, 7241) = 0.06 mag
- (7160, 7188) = 0.08 mag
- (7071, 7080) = 0.07 mag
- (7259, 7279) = 0.04 mag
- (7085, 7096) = 0.09 mag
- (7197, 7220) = 0.09 mag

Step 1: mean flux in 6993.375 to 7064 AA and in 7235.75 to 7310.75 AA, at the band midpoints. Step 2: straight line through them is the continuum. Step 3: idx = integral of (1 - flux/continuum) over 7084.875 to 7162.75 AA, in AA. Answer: 6.4 AA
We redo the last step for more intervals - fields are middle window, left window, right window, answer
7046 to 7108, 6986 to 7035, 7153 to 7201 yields 1.23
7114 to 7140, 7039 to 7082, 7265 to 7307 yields 2.06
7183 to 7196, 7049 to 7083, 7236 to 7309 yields 0.20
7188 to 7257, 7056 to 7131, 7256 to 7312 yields 1.98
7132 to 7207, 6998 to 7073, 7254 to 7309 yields 4.94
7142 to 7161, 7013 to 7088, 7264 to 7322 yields 1.36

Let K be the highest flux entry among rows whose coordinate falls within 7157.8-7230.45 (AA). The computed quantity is 18.57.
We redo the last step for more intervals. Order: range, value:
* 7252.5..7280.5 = 17.78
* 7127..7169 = 16.9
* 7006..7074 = 18.71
